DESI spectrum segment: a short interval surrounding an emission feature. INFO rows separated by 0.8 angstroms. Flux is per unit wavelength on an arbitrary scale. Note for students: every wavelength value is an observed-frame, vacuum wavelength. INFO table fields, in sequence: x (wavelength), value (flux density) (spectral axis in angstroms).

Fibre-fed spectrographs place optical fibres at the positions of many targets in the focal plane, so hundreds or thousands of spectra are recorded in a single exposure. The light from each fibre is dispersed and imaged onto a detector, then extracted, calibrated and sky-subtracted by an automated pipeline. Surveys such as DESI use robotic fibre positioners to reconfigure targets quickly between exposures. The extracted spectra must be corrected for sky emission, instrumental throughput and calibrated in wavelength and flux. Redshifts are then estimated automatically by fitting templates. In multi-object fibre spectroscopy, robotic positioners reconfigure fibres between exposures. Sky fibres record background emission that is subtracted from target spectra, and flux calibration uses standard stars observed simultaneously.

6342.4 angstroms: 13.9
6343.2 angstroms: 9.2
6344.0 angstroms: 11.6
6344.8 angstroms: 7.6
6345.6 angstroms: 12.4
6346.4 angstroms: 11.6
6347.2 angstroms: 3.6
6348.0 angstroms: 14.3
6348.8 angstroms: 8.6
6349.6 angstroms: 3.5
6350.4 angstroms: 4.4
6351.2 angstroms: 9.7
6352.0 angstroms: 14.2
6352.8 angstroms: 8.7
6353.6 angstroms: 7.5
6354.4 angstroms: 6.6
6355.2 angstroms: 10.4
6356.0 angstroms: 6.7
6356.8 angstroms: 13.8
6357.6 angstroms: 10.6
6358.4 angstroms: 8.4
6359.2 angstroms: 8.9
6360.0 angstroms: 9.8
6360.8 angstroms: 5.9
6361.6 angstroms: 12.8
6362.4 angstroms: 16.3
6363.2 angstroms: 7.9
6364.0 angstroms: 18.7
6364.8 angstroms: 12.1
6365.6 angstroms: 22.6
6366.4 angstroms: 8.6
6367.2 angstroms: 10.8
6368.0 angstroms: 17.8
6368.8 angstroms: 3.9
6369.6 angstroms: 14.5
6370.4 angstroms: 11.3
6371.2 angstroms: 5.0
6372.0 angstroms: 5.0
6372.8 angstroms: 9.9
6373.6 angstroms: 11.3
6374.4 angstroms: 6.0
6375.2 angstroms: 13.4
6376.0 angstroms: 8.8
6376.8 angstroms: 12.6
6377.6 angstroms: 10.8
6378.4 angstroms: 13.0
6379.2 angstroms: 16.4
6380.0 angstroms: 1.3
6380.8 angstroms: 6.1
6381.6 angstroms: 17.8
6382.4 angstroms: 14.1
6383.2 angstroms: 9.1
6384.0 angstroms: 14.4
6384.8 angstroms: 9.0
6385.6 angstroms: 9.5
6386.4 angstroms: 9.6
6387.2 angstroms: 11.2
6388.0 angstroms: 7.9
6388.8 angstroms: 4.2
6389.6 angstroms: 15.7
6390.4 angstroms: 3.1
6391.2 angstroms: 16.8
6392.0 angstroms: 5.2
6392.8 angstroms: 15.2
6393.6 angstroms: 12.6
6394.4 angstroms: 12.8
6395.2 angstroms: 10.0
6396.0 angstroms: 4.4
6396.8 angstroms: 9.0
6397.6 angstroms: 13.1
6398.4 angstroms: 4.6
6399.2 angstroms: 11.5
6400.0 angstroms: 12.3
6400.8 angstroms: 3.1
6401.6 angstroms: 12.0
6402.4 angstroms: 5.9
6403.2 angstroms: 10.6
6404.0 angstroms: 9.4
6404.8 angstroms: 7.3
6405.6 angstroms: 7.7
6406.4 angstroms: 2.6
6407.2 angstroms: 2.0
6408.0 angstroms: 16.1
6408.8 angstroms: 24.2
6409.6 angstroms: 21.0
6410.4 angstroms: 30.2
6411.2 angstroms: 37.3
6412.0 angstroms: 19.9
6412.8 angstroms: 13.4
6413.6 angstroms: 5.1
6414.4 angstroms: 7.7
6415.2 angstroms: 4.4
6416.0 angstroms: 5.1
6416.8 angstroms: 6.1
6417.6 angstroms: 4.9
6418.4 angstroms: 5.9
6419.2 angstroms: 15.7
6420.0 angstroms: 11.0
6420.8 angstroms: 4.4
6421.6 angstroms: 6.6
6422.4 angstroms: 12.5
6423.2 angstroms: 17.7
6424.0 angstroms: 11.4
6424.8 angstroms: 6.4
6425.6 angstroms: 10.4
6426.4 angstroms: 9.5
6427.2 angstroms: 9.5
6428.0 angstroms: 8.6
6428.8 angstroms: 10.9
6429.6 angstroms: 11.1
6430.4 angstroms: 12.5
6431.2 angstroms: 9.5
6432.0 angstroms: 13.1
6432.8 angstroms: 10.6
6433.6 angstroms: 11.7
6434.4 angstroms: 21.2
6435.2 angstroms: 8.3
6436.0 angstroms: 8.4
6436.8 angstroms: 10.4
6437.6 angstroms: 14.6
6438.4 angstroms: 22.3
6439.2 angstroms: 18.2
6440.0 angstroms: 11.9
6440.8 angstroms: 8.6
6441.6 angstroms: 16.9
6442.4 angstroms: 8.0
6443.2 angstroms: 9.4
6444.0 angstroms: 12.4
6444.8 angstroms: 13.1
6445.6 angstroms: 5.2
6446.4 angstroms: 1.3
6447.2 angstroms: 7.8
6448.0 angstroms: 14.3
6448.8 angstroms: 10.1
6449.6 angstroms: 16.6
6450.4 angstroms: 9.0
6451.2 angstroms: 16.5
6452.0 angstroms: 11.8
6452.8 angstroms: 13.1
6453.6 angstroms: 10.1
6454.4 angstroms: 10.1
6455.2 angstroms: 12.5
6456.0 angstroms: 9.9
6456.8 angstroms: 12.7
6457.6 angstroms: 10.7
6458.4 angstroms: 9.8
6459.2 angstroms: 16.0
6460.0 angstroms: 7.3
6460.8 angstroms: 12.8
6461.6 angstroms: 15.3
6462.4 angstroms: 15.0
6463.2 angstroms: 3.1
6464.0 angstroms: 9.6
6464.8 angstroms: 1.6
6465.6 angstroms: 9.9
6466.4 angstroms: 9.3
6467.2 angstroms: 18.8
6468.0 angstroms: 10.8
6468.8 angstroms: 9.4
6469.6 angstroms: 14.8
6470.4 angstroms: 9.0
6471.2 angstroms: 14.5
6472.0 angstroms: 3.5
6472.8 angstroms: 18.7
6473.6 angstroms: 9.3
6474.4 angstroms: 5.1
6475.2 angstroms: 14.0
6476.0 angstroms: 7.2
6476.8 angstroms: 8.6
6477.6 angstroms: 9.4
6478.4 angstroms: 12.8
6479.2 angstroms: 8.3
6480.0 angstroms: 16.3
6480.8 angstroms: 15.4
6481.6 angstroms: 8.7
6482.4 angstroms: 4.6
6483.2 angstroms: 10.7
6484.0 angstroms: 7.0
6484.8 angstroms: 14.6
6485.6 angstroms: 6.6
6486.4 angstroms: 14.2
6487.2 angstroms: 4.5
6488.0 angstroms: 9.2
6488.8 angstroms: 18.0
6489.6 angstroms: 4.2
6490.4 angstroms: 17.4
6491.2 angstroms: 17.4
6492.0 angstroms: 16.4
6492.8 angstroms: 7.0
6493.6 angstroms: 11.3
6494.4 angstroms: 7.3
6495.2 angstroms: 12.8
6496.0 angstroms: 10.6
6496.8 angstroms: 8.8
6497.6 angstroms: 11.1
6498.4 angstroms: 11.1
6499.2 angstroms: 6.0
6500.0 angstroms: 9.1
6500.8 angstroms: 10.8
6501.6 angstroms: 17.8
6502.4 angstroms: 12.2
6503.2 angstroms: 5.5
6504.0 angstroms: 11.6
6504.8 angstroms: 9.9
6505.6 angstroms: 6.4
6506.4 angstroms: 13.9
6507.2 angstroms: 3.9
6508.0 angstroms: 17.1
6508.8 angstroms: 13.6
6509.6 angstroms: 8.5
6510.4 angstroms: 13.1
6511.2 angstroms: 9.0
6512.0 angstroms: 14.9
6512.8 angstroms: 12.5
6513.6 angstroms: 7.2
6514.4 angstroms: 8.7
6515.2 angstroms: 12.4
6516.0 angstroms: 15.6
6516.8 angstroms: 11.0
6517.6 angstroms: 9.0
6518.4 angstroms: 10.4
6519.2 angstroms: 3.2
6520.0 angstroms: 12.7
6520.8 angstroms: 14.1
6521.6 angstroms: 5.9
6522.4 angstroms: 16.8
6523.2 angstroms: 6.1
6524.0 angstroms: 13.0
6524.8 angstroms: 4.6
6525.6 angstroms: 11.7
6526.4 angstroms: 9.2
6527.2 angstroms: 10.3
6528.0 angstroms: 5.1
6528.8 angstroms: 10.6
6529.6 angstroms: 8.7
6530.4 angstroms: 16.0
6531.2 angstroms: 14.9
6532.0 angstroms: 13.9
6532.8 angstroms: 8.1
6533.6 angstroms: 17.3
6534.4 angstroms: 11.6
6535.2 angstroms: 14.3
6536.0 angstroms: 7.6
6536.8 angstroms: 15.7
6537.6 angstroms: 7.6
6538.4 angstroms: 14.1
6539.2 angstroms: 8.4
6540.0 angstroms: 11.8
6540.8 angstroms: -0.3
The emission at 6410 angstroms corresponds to Hgamma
